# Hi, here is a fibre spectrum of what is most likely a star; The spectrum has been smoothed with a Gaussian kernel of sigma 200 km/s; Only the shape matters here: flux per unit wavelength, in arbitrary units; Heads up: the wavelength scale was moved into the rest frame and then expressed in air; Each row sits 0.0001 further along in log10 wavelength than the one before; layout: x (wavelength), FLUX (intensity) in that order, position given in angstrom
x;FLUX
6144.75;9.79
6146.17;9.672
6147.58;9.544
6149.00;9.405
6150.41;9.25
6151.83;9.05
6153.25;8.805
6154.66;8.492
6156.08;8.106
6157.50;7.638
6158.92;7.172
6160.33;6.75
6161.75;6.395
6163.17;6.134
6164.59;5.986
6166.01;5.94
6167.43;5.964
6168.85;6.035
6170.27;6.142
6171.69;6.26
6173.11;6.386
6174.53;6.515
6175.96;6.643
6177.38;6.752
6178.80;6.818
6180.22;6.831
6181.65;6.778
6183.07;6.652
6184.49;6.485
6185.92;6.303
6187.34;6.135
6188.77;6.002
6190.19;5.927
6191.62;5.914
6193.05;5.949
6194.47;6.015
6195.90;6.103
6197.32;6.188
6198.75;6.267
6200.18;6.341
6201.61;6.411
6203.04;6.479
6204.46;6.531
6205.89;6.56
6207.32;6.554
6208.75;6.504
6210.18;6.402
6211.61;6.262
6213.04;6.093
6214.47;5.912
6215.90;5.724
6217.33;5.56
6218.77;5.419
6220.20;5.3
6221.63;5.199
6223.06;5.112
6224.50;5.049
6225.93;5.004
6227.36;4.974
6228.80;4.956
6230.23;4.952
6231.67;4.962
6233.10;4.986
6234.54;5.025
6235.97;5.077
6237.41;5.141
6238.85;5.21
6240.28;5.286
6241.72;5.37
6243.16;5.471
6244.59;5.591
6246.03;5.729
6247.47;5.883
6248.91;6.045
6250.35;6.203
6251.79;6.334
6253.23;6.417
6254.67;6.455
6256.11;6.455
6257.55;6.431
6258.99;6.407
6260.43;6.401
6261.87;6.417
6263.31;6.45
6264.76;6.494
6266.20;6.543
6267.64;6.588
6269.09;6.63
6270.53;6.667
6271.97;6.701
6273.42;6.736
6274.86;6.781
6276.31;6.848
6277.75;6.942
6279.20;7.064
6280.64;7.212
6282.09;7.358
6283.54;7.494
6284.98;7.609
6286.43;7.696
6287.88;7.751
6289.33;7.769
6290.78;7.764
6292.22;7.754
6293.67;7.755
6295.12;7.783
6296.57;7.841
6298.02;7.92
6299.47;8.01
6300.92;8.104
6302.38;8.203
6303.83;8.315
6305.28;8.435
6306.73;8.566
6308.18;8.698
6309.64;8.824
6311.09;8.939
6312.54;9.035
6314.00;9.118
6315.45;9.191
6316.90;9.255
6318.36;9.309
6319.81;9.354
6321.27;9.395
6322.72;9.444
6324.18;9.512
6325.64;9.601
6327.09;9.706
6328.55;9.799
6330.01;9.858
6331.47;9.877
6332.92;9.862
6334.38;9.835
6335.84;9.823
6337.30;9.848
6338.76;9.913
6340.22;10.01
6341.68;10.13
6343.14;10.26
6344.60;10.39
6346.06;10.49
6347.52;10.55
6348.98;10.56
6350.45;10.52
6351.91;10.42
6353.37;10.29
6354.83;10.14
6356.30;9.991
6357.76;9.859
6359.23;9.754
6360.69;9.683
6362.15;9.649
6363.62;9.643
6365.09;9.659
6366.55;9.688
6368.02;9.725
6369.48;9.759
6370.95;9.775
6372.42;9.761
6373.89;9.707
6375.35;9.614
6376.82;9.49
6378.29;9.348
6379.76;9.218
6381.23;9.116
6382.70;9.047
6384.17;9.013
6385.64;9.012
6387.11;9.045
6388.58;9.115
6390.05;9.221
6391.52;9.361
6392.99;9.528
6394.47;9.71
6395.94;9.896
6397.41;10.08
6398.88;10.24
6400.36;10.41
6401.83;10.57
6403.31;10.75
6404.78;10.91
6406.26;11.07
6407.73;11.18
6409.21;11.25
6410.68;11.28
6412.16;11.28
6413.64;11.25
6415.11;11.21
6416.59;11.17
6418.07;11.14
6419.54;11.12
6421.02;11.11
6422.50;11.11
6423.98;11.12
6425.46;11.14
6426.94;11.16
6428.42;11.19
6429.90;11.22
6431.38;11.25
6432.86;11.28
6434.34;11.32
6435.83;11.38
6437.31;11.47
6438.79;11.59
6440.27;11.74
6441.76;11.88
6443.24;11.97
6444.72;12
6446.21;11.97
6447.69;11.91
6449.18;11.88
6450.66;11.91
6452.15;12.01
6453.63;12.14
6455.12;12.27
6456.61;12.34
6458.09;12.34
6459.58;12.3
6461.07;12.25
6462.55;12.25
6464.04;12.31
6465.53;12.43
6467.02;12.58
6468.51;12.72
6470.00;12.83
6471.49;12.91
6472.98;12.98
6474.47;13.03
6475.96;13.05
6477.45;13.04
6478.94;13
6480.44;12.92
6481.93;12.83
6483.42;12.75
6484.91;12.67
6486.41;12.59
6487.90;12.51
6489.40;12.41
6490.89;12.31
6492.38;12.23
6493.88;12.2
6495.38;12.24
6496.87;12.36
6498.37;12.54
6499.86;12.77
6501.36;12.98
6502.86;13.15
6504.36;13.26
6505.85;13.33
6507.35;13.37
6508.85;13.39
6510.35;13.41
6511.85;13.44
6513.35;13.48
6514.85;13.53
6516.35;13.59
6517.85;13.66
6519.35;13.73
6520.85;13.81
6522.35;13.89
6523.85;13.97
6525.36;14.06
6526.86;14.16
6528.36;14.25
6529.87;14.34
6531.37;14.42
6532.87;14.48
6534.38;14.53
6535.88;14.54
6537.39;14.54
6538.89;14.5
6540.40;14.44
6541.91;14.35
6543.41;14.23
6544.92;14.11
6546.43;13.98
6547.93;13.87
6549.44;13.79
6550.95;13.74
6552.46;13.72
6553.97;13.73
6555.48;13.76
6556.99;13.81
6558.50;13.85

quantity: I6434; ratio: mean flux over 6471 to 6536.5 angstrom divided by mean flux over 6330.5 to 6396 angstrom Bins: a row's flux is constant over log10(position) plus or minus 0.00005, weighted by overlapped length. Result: 1.36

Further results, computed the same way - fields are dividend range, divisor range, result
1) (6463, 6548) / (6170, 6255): 2.25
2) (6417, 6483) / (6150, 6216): 1.82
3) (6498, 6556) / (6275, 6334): 1.63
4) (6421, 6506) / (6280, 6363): 1.34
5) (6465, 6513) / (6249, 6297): 1.85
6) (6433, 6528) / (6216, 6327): 1.82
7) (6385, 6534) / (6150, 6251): 1.96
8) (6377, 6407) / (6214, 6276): 1.67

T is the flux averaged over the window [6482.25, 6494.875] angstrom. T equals 12.5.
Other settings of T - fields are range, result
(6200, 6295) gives 6.24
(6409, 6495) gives 12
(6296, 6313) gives 8.4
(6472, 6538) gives 13.3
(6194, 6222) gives 6.1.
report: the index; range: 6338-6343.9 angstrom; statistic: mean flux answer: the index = 10.1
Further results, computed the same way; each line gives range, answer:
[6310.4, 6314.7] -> 9.02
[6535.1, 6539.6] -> 14.5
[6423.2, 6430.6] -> 11.2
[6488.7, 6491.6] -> 12.4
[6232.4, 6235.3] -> 5.01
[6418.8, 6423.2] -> 11.1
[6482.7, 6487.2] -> 12.7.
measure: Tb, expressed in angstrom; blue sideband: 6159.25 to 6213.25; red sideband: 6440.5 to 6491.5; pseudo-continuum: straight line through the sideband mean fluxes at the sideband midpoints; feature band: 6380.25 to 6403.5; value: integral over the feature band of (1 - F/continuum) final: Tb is 2.6 angstrom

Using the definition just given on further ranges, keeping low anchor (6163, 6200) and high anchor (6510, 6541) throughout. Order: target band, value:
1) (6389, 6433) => 2.7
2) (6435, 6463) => 0.8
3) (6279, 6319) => 3.4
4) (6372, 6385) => 1.7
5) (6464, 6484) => 0.1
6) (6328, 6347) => -0.4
